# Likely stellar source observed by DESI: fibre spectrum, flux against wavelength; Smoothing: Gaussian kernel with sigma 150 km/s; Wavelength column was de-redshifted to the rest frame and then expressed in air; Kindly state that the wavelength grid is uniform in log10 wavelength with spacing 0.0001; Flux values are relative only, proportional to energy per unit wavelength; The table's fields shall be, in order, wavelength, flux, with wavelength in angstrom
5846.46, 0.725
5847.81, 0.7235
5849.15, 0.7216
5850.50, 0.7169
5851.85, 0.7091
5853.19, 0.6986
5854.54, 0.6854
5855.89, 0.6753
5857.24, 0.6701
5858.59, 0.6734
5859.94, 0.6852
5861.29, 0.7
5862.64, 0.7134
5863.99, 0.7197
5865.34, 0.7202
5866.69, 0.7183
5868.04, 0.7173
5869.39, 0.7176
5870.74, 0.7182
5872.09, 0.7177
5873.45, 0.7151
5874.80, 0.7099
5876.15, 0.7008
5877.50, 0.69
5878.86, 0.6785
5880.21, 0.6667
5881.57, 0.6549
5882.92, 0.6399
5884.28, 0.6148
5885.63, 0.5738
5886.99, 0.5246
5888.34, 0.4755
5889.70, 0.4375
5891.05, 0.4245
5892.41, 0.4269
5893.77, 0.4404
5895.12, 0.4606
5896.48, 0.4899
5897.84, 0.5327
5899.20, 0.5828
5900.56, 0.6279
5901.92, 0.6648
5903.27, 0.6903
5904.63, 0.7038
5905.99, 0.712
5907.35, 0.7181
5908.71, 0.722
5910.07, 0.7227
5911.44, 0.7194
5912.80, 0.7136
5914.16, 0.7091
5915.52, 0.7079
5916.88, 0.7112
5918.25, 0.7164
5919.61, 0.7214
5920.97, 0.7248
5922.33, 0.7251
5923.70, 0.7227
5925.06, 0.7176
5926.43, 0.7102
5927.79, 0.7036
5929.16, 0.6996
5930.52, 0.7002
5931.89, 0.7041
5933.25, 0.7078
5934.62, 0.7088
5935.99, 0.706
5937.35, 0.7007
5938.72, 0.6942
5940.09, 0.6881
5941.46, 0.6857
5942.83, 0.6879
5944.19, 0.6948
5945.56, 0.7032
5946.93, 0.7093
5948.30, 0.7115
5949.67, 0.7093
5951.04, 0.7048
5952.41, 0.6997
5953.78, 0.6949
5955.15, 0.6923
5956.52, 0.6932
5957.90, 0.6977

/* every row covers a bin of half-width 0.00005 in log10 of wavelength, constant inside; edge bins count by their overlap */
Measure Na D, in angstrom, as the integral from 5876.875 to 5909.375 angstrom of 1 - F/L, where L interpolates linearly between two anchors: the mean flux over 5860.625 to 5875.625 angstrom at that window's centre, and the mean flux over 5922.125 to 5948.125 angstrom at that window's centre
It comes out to 5.5 angstrom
